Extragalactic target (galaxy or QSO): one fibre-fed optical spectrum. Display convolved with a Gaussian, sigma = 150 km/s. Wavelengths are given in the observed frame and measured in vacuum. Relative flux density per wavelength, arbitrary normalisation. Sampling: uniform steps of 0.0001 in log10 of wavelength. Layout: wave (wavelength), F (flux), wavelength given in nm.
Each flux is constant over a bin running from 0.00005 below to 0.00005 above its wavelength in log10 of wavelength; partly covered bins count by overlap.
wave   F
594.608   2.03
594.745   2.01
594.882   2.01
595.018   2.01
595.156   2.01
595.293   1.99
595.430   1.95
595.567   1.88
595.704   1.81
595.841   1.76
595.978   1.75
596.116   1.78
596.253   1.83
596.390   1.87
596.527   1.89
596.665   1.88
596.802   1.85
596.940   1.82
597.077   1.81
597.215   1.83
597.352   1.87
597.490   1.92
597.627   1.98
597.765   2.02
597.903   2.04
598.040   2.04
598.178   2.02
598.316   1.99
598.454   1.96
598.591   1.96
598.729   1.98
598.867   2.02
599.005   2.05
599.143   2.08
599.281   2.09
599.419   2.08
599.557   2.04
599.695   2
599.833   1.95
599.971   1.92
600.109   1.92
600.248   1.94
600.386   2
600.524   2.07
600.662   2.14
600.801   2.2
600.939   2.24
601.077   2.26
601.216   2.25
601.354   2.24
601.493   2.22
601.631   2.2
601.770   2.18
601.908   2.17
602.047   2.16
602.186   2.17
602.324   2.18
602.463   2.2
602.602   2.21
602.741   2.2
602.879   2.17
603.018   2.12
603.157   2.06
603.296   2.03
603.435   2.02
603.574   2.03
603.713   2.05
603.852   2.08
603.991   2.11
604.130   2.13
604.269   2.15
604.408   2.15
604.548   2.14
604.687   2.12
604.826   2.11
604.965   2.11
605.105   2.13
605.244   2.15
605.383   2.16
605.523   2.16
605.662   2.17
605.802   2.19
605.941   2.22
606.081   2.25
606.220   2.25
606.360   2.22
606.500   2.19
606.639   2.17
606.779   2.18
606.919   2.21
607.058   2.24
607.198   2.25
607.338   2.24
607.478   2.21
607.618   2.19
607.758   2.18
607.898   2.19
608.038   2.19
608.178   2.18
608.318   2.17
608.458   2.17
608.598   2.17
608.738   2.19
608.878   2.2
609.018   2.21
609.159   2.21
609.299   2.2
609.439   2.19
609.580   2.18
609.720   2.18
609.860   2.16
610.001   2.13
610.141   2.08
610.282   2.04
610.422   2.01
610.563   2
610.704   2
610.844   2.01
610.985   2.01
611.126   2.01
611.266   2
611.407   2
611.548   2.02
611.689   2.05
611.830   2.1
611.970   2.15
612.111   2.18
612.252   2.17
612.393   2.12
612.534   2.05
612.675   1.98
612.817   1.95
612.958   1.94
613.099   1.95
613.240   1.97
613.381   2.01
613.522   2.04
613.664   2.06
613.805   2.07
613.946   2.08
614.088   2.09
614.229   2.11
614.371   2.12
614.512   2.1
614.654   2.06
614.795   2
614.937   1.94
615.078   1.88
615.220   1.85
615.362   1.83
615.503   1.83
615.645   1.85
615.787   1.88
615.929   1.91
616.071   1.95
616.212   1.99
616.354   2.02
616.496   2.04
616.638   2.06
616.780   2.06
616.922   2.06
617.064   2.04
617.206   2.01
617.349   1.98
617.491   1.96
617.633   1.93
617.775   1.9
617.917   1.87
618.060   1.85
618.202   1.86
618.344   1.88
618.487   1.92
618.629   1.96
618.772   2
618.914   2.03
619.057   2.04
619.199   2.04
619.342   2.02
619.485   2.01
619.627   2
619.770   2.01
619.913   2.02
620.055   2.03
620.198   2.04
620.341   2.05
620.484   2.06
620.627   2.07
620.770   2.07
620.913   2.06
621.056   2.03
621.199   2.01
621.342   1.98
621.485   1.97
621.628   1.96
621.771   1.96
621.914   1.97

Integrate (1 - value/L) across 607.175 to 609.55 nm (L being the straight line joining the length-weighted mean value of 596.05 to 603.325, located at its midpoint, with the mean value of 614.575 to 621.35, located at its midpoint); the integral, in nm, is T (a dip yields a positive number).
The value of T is -0.218 nm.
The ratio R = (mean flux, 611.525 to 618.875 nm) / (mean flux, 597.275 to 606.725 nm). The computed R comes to 0.9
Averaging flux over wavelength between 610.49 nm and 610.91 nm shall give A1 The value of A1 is 2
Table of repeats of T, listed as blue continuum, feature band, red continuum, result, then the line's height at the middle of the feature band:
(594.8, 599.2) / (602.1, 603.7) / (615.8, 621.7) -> -0.15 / 1.94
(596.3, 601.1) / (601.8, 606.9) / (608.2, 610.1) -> -0.14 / 2.09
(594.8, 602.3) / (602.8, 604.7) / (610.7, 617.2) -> -0.09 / 2.01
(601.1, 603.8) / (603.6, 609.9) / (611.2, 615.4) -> -0.21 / 2.1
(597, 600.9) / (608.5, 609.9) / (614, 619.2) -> -0.15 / 1.98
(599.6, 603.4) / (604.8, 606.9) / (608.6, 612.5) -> -0.06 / 2.11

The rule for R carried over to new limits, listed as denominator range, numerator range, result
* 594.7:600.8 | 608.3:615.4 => 1.06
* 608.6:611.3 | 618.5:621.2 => 0.96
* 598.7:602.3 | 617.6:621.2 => 0.95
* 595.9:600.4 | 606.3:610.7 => 1.12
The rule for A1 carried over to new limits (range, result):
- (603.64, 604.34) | 2.11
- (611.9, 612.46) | 2.16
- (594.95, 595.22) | 2.01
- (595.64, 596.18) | 1.77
